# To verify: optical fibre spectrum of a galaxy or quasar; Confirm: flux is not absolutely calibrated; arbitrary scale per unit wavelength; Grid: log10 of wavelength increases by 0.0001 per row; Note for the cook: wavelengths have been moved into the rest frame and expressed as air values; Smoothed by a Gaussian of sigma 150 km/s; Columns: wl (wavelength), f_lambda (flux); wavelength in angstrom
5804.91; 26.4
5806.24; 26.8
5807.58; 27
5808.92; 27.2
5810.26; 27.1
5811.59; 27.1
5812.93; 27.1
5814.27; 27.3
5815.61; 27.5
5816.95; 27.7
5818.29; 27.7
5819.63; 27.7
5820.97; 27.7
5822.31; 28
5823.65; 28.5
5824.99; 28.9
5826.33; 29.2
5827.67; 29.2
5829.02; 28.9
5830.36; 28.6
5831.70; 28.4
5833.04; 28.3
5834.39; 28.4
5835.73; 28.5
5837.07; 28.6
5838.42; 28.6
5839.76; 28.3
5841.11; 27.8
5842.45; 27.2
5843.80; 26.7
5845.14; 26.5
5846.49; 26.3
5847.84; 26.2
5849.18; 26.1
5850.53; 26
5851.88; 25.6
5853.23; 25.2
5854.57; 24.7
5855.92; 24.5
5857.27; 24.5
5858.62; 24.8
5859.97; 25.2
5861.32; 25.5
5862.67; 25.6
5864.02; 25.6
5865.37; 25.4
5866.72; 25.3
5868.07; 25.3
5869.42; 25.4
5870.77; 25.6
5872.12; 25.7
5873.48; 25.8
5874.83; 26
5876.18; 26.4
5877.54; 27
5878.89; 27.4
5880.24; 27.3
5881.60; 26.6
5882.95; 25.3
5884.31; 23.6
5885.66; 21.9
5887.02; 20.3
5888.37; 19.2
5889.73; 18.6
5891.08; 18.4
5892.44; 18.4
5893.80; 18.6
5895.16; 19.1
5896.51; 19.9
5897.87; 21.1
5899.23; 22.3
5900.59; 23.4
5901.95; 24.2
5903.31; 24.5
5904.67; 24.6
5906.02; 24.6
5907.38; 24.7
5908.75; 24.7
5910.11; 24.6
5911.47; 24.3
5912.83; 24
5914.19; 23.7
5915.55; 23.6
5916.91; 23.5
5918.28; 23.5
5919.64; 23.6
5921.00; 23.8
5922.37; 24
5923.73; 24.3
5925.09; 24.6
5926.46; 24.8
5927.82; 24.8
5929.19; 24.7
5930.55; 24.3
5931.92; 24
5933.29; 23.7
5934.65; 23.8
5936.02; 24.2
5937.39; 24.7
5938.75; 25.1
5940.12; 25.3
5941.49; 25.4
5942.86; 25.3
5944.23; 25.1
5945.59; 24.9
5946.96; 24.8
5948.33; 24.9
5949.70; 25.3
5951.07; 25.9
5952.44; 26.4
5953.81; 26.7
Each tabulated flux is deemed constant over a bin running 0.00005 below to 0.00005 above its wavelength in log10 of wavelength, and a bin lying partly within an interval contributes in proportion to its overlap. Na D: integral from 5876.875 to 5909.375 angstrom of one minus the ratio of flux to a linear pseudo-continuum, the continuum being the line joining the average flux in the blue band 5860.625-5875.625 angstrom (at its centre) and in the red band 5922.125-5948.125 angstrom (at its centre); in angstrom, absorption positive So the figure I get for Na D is 3.2 angstrom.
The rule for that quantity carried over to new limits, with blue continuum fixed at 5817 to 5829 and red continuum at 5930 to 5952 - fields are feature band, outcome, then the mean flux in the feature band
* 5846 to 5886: 2.2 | 25.6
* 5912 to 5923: 0.8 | 23.7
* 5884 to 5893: 2.2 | 19.9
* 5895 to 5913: 1.8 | 23.4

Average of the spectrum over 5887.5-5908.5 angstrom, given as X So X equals 21.5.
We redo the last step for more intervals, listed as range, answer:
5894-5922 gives 23.3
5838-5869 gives 25.9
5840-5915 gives 24.3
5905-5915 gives 24.4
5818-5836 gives 28.4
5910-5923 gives 23.8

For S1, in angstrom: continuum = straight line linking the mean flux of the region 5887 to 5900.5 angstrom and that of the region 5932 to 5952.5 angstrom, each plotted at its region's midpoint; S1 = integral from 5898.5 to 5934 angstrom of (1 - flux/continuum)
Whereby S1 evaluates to -3.2 angstrom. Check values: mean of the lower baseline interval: 19.7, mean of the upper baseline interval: 24.9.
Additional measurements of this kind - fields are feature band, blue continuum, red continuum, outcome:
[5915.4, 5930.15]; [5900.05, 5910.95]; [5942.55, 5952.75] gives 0.39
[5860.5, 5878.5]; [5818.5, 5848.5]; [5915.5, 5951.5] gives 0.67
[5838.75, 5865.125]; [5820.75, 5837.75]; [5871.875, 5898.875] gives 0.30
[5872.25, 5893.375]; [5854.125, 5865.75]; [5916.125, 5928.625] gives 1.07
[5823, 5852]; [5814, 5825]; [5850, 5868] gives -1.24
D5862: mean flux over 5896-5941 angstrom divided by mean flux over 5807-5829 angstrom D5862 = 0.9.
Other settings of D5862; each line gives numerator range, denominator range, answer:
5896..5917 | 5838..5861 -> 0.91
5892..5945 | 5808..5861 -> 0.87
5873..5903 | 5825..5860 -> 0.84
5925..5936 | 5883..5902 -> 1.18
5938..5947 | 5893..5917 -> 1.09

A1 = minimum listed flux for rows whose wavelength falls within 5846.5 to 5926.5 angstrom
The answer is 18.4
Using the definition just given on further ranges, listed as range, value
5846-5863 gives 24.5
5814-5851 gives 26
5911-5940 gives 23.5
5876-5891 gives 18.6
